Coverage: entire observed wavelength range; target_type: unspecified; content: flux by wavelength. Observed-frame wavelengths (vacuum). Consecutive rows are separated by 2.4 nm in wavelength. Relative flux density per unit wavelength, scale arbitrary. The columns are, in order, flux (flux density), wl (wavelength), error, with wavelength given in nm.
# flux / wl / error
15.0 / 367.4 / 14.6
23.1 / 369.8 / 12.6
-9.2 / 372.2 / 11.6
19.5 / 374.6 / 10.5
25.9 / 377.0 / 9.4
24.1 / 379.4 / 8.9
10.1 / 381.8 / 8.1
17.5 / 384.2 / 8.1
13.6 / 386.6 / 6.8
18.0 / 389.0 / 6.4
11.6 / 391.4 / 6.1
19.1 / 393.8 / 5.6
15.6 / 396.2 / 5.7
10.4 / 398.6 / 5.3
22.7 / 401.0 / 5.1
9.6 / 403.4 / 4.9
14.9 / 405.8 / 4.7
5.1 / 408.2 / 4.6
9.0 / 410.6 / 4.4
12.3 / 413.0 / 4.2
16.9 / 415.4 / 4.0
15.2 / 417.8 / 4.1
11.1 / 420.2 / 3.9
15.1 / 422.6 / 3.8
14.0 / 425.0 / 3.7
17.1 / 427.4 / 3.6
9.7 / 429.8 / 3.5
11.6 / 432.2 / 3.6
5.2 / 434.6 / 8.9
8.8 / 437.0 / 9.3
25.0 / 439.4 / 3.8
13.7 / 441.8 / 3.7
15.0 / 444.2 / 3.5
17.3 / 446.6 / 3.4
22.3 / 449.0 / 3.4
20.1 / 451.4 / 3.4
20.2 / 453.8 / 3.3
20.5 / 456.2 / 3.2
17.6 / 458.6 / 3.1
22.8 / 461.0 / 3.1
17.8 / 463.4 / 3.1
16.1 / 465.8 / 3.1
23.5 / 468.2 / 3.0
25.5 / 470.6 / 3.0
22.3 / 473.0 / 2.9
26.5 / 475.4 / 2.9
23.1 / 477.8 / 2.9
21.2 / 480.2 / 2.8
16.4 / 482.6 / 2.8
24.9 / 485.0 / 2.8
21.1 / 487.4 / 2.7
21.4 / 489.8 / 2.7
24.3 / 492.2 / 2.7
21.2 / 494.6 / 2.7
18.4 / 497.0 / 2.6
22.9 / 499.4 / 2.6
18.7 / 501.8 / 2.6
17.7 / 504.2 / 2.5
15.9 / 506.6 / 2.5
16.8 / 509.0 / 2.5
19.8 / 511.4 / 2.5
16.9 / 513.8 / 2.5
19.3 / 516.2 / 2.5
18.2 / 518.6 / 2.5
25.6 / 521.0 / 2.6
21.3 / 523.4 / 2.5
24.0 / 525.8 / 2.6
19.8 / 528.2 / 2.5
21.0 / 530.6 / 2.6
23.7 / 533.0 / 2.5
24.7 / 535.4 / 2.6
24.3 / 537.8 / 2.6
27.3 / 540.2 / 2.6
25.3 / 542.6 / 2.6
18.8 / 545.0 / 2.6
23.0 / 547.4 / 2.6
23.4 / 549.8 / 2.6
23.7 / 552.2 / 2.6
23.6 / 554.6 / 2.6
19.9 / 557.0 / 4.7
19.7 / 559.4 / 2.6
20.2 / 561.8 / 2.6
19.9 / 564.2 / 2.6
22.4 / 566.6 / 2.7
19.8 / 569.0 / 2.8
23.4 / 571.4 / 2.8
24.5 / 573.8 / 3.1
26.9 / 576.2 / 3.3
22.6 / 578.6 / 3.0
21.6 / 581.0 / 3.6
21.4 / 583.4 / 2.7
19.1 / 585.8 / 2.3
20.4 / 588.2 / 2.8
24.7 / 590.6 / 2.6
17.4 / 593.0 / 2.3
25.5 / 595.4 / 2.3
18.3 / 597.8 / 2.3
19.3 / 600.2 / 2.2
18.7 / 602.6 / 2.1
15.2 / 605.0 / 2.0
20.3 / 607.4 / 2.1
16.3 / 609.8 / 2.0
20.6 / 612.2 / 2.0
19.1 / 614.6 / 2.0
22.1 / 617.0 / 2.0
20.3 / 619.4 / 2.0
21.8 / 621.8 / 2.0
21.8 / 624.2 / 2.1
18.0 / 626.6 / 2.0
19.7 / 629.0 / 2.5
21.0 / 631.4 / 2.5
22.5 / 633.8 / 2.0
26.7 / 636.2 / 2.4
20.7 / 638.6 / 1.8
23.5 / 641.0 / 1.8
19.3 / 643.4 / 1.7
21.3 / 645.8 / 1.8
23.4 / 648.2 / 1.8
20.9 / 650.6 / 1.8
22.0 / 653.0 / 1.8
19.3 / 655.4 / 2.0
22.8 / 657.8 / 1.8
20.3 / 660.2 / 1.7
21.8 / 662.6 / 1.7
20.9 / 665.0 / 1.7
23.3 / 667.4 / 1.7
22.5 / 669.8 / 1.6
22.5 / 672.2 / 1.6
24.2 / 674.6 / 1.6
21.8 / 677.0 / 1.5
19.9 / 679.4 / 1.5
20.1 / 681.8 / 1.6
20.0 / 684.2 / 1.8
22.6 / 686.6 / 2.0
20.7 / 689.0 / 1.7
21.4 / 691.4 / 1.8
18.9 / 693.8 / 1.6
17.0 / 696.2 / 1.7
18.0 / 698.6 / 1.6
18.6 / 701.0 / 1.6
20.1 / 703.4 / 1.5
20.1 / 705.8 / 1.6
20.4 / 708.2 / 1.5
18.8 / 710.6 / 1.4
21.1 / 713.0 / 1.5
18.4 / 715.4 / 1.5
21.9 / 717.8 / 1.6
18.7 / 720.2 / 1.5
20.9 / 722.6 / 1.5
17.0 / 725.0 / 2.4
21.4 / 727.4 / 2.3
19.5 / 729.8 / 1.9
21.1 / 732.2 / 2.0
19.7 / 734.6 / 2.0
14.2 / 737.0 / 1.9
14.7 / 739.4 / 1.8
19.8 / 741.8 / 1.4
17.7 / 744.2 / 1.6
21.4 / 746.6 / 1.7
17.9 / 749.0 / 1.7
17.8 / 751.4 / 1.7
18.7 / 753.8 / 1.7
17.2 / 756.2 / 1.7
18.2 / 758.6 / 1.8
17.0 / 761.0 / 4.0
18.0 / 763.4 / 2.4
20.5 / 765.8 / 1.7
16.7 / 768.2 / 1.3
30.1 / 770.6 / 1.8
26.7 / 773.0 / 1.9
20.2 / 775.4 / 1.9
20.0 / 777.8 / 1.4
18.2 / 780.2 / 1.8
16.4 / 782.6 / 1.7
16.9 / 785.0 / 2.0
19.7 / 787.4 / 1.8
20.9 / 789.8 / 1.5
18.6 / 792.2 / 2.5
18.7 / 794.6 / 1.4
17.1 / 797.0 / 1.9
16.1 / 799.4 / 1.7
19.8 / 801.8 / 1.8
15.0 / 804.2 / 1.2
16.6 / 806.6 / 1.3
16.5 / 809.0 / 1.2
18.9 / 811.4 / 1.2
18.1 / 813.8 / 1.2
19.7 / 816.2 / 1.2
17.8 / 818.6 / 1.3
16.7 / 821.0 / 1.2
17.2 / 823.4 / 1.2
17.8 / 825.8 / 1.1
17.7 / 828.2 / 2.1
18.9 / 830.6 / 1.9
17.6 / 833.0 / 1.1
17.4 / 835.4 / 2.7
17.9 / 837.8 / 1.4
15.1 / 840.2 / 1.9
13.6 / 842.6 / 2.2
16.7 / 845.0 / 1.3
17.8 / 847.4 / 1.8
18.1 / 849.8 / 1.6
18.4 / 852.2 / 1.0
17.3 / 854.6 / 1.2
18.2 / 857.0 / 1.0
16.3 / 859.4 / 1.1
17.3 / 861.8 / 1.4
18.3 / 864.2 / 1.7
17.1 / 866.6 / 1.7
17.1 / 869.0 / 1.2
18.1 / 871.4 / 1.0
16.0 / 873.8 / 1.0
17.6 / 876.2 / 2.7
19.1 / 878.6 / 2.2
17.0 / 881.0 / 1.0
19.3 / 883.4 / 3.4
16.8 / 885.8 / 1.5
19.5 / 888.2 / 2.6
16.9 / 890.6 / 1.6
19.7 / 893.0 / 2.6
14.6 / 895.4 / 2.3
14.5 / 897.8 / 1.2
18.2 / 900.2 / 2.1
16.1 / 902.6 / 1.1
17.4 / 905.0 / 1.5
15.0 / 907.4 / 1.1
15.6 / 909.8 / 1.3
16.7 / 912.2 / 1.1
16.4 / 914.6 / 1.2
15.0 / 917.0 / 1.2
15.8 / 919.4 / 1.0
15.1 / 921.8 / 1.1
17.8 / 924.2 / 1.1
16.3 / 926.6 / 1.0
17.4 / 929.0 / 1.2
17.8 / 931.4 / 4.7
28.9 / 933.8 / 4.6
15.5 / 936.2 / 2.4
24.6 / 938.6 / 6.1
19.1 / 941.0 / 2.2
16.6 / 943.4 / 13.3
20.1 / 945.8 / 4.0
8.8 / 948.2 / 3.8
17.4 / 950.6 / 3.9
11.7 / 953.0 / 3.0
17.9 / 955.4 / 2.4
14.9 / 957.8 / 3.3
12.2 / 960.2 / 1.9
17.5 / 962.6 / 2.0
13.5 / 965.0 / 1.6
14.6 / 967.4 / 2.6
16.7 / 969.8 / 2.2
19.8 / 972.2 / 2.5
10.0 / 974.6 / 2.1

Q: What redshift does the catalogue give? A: 0.176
